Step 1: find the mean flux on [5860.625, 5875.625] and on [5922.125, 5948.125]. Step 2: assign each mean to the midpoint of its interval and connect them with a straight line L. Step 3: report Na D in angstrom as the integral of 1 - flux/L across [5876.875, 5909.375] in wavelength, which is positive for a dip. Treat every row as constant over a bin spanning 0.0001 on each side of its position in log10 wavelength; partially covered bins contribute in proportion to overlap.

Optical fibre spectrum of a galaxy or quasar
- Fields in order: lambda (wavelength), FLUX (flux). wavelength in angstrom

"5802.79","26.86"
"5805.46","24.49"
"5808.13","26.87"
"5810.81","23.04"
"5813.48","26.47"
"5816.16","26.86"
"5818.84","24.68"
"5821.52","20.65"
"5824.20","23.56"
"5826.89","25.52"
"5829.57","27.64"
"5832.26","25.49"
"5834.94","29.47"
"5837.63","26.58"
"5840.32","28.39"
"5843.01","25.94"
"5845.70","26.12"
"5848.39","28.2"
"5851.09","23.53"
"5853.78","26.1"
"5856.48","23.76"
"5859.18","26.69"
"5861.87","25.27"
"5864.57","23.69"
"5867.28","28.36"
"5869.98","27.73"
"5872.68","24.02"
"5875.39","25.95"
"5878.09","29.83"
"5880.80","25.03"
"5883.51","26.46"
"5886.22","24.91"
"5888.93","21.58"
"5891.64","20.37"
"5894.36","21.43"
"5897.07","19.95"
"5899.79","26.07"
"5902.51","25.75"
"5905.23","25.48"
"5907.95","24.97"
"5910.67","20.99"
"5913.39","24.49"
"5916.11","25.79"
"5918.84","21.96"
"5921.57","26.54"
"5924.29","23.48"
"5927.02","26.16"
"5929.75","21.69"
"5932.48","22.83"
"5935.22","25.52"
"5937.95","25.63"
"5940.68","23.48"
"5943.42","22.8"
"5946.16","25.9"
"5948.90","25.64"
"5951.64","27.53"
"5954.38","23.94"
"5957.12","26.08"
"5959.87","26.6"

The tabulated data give 1.2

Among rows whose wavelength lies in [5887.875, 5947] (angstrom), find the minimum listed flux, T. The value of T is 19.95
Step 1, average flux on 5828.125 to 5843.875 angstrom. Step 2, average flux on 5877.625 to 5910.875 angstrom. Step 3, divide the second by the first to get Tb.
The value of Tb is 0.9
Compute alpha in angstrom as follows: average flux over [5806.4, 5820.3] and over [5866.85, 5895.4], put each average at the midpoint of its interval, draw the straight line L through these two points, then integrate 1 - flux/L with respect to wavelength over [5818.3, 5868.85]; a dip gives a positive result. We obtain -1.0 angstrom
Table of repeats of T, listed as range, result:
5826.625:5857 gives 23.53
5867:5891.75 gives 20.37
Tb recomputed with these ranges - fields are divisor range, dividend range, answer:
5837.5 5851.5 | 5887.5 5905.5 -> 0.86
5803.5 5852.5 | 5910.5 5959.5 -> 0.95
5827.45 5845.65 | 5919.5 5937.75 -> 0.90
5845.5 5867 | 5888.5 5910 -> 0.91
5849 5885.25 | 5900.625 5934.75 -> 0.94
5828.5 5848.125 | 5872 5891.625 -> 0.92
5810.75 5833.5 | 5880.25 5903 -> 0.94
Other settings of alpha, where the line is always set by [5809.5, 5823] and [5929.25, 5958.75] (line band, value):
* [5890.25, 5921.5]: 1.4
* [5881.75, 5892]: 0.4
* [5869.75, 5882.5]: -1.0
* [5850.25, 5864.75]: -0.3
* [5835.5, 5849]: -1.5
